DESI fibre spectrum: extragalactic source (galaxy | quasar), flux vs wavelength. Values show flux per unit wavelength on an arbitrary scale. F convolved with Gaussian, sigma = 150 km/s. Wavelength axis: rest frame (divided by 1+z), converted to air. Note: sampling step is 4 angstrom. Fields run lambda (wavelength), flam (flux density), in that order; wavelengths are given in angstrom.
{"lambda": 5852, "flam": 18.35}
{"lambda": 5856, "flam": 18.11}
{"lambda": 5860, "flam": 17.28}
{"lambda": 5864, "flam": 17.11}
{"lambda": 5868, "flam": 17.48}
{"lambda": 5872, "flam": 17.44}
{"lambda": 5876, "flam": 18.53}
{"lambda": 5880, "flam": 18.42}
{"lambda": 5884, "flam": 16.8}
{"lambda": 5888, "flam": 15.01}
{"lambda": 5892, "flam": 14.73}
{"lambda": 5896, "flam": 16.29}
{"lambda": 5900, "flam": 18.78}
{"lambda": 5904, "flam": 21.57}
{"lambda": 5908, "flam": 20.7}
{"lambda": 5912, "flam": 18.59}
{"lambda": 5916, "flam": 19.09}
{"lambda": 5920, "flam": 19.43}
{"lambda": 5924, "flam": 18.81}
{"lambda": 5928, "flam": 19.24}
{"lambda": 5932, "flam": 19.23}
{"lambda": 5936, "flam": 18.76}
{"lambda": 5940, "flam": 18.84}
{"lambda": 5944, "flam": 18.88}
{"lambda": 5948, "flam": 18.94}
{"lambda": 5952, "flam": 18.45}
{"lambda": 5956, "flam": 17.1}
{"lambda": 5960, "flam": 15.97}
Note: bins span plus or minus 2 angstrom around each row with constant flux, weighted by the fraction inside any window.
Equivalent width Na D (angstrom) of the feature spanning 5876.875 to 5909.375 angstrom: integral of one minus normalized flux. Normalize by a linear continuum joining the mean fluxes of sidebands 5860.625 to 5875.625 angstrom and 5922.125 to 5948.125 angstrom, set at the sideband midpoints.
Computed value 0.5 angstrom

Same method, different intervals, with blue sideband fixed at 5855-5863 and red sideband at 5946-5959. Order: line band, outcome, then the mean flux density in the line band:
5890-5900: 0.89 angstrom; 16.2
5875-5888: 0.18 angstrom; 17.4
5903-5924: -2.21 angstrom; 19.7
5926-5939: -0.84 angstrom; 19.1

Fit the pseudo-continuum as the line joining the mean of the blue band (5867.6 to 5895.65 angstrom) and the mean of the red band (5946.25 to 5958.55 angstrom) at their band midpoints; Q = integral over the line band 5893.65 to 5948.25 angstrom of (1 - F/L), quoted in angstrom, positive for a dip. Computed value -4.82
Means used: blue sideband 16.8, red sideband 18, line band 19.1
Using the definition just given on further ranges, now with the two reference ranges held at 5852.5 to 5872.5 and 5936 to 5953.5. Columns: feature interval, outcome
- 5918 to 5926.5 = -0.3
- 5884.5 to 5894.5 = 1.5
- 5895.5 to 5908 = -0.9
